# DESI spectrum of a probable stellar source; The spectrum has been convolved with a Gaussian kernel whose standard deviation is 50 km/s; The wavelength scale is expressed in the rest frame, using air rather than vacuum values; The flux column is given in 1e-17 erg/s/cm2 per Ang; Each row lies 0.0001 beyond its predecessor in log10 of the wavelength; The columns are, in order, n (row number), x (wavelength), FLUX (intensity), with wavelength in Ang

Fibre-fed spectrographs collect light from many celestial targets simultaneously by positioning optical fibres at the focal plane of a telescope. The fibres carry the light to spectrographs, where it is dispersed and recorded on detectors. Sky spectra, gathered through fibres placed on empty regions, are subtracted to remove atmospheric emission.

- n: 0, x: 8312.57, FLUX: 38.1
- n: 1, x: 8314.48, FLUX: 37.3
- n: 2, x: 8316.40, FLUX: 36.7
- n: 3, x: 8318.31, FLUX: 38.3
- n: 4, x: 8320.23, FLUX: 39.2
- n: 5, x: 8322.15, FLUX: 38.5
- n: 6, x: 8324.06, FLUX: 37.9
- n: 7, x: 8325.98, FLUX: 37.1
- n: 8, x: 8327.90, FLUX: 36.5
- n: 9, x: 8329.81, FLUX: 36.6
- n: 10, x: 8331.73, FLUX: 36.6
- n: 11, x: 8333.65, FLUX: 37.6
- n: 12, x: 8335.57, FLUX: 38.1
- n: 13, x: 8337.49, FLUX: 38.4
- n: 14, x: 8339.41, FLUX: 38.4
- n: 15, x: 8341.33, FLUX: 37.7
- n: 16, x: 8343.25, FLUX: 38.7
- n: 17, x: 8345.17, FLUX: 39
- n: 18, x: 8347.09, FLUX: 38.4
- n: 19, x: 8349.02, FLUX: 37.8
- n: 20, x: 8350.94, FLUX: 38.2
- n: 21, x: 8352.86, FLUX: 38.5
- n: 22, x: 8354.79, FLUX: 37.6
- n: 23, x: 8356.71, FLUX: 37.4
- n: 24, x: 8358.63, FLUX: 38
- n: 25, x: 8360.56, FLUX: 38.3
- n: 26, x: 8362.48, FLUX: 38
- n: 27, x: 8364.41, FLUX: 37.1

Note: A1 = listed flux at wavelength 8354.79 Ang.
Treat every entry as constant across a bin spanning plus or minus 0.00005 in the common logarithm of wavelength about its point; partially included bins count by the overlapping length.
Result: 37.6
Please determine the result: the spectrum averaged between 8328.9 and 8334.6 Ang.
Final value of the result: 36.9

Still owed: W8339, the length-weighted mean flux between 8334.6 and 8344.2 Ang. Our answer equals 38.3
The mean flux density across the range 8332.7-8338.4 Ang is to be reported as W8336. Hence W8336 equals 38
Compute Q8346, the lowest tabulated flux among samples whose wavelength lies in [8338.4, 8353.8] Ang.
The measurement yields 37.7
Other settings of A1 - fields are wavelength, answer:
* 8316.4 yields 36.7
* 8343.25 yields 38.7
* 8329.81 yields 36.6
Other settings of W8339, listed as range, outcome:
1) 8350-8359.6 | 37.9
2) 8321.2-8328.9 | 37.5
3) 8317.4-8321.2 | 38.7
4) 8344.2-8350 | 38.4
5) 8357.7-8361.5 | 38.1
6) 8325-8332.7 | 36.7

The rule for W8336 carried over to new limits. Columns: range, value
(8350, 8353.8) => 38.4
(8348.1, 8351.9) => 38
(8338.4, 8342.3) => 38.1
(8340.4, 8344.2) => 38.2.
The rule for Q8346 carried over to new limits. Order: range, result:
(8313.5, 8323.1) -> 36.7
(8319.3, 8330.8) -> 36.5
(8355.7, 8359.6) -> 37.4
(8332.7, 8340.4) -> 37.6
